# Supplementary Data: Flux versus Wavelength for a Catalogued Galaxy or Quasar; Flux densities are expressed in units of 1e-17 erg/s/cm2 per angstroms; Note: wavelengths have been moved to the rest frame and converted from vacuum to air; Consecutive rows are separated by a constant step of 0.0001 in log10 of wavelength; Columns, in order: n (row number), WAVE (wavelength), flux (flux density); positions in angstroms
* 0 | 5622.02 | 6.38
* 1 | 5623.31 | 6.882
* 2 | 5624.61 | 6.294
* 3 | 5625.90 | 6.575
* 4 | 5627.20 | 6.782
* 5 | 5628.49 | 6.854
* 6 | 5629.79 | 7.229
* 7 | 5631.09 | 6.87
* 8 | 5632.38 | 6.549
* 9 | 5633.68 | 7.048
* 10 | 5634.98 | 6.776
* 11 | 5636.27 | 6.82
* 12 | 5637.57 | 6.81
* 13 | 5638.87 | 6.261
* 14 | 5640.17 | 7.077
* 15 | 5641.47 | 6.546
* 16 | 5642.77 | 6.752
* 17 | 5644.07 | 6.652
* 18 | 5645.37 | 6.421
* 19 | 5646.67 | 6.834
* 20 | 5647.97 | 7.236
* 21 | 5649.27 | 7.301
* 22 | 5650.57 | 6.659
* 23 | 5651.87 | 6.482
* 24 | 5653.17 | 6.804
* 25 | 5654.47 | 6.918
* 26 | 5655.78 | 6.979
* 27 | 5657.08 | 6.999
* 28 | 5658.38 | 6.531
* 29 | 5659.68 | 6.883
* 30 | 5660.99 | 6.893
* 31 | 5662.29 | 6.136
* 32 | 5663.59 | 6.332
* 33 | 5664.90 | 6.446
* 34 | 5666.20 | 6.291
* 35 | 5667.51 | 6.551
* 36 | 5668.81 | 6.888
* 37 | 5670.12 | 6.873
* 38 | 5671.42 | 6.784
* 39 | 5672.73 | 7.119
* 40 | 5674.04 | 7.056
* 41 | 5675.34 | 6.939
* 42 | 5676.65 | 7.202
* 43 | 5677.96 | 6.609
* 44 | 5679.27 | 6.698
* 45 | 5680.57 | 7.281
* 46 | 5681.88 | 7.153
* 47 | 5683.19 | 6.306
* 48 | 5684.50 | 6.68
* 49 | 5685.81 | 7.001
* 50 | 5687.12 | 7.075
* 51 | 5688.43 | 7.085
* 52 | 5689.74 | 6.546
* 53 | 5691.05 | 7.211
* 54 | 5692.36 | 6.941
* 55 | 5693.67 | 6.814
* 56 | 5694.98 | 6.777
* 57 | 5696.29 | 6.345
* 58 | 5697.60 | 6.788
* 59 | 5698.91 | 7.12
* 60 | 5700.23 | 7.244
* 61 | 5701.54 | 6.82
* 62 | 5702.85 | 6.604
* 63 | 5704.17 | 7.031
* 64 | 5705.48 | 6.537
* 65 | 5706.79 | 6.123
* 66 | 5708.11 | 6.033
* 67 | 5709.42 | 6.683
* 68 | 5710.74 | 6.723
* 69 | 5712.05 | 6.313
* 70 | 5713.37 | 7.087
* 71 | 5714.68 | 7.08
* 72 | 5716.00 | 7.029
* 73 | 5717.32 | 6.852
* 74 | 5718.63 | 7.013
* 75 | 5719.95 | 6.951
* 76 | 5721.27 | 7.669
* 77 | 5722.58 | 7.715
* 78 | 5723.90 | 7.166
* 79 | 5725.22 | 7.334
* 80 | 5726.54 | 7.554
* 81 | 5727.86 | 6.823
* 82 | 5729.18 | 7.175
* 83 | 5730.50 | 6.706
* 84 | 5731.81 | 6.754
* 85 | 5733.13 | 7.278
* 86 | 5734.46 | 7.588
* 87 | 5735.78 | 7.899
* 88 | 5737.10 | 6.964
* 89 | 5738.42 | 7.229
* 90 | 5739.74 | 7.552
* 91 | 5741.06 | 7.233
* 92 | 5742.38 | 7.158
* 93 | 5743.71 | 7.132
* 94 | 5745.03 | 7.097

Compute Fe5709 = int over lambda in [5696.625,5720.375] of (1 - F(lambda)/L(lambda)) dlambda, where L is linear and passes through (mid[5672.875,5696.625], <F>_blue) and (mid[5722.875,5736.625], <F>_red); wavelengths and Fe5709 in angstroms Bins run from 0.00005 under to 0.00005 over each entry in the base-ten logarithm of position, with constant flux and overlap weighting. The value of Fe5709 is 1.00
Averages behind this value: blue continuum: 6.89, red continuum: 7.23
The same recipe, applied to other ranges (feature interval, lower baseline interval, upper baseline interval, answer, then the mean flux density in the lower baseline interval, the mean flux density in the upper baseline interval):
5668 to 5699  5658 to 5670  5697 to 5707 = -0.9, 6.56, 6.81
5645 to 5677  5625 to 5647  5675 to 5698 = 0.1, 6.75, 6.86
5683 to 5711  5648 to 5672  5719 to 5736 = 1.0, 6.72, 7.25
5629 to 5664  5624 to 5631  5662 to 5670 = -0.8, 6.76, 6.48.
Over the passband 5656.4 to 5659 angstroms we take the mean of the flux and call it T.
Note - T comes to 6.78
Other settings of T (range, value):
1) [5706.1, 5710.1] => 6.28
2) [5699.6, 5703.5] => 6.9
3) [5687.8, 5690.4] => 6.81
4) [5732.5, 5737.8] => 7.42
